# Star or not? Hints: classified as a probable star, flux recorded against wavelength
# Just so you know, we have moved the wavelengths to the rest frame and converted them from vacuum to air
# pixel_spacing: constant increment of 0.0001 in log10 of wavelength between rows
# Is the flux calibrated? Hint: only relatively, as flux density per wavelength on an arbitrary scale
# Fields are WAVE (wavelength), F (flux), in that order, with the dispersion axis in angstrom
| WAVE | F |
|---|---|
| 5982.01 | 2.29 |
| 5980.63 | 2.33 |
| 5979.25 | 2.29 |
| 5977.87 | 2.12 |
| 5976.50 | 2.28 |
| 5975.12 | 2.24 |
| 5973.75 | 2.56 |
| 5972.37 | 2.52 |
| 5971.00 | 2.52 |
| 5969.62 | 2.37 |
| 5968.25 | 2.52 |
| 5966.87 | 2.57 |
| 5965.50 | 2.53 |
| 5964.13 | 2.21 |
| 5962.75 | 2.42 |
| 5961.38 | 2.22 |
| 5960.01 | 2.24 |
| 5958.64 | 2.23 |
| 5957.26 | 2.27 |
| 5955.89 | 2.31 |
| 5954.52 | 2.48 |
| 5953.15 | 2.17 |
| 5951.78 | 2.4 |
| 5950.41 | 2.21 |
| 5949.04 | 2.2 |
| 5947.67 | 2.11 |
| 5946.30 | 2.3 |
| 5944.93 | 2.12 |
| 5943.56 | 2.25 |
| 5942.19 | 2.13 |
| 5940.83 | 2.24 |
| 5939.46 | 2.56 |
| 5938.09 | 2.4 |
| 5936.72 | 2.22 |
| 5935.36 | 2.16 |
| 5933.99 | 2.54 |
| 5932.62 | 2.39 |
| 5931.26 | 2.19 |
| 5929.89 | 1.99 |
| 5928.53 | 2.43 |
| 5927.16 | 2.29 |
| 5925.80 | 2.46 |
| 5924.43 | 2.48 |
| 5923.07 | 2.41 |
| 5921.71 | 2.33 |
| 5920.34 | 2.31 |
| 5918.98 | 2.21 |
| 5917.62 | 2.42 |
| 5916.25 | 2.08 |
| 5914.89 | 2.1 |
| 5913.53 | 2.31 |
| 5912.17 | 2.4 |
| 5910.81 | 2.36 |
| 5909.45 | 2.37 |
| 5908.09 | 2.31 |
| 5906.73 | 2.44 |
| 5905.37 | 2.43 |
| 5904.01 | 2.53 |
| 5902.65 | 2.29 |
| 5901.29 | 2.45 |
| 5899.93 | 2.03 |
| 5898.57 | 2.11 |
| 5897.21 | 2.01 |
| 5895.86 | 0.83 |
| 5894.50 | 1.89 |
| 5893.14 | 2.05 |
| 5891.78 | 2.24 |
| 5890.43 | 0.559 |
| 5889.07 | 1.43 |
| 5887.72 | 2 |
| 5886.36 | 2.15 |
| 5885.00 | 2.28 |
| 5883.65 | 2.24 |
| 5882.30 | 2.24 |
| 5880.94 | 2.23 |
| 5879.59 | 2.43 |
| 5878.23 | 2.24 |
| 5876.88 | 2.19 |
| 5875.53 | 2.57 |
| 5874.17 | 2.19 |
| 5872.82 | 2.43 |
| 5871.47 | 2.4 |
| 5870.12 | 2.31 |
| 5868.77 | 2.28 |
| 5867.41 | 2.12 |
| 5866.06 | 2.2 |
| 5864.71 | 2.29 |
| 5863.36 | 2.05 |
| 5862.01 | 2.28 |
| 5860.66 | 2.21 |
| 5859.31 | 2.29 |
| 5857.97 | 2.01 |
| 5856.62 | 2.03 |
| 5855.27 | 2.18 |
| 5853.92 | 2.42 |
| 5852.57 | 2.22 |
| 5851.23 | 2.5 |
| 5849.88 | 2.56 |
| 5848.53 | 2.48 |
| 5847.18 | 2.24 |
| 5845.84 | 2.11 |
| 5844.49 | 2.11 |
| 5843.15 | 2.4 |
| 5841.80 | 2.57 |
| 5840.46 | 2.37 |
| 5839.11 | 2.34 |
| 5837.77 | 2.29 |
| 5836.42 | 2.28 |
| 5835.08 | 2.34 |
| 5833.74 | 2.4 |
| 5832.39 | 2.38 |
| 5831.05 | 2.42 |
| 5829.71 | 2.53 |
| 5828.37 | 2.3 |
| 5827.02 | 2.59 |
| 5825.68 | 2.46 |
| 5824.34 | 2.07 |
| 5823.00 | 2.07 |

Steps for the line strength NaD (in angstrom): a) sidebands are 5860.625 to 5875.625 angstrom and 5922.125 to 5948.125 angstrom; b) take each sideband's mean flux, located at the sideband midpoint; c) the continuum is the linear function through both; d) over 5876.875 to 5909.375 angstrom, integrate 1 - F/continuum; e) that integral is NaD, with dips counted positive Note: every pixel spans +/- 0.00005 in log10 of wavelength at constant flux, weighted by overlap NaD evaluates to 3.0 angstrom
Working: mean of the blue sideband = 2.27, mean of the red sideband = 2.3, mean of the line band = 2.07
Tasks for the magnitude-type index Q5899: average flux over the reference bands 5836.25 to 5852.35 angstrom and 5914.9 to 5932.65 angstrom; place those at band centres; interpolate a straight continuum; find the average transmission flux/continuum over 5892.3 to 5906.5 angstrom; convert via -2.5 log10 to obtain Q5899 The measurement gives 0.12 mag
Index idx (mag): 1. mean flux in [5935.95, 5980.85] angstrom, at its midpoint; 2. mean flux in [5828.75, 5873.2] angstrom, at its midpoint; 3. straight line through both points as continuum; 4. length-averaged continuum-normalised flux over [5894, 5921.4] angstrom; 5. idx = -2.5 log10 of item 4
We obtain 0.055 mag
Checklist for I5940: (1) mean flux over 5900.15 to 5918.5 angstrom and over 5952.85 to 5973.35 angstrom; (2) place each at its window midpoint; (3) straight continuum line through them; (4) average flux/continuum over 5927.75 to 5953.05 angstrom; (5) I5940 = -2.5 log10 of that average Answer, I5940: 0.04 mag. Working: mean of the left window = 2.34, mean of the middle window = 2.27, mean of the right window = 2.38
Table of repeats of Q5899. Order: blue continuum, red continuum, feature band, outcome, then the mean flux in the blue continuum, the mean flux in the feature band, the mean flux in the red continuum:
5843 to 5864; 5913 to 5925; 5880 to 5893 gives 0.17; 2.25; 1.95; 2.29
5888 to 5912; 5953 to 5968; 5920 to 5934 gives -0.08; 2.03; 2.34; 2.34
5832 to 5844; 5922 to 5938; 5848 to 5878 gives 0.04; 2.37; 2.28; 2.33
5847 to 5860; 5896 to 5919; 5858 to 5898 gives 0.09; 2.29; 2.09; 2.25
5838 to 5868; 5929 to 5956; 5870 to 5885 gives -0.02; 2.27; 2.32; 2.27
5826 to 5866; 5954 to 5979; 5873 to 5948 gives 0.07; 2.32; 2.2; 2.37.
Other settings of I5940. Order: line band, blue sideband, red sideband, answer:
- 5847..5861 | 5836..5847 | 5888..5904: -0.04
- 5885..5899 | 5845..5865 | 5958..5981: 0.29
